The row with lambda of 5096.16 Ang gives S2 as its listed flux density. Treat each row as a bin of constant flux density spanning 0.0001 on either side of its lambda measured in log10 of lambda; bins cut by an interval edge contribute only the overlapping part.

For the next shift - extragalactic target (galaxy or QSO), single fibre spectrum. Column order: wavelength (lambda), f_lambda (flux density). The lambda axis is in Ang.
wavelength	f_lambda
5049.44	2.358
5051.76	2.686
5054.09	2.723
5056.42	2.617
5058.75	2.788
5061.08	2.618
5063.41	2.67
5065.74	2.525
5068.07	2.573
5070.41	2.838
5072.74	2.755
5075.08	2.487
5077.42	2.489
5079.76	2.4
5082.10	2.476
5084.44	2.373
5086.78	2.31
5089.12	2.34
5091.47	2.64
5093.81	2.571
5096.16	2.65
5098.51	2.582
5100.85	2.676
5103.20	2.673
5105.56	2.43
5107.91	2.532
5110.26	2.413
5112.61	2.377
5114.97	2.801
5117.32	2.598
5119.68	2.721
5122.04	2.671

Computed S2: 2.65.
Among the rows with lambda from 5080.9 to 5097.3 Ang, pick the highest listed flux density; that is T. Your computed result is 2.65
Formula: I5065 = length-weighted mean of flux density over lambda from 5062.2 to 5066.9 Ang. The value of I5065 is 2.6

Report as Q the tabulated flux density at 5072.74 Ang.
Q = 2.755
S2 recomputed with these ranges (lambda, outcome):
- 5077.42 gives 2.489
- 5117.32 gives 2.598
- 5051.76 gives 2.686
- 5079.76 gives 2.4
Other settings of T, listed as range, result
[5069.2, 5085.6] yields 2.838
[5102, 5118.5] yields 2.801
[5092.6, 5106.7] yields 2.676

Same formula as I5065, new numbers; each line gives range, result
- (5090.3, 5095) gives 2.61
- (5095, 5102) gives 2.64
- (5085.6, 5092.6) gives 2.43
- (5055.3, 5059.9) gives 2.7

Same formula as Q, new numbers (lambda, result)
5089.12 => 2.34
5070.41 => 2.838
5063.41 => 2.67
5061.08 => 2.618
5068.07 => 2.573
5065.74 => 2.525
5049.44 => 2.358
